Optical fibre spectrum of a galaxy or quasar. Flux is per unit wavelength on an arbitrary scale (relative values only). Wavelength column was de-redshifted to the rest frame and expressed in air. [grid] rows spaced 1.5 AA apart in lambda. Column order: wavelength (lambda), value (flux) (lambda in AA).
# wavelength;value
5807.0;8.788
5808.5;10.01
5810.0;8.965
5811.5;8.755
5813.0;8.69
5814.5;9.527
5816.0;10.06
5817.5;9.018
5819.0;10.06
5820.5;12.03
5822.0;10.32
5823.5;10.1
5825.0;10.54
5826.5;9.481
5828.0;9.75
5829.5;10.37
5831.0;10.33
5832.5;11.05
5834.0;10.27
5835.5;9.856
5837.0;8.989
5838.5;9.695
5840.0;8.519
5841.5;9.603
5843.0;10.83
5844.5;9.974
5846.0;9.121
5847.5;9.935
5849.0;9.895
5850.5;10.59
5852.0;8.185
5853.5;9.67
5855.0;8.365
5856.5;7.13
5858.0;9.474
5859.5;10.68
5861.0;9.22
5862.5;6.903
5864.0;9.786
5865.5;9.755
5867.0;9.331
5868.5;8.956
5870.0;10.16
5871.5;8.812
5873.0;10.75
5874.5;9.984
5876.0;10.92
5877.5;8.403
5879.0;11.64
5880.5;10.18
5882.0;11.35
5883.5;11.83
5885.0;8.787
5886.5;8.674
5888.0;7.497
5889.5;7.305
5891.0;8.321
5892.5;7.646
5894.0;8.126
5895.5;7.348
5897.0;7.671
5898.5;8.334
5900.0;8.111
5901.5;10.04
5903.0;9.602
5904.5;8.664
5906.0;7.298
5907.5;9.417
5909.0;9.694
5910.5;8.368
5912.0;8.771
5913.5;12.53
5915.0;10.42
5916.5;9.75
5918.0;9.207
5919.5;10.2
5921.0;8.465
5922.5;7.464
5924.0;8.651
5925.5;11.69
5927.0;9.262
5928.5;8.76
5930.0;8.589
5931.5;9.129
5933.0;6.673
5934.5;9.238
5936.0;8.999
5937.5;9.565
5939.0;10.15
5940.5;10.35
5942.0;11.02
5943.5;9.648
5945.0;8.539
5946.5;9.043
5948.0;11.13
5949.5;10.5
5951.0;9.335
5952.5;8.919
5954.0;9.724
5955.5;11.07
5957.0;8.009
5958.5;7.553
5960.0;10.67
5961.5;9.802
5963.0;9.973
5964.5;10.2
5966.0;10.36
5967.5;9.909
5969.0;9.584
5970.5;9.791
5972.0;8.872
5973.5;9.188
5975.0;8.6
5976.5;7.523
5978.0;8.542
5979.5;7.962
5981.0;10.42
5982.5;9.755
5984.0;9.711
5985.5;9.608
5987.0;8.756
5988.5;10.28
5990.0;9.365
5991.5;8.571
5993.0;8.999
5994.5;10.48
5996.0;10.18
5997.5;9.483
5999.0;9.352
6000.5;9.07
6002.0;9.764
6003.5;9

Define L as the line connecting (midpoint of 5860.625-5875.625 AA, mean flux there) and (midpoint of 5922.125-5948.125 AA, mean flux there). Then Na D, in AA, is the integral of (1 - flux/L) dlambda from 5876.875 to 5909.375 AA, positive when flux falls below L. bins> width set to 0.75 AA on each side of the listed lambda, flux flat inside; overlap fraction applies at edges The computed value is 1.6 AA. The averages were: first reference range 9.41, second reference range 9.31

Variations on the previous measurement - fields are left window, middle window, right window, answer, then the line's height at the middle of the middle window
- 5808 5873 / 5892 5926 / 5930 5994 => 1.7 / 9.49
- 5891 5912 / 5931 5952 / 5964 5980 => -1.6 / 8.86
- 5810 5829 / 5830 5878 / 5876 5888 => 1.9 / 9.93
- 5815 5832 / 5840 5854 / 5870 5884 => 0.8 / 10.3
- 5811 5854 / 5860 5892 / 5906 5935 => 0.3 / 9.54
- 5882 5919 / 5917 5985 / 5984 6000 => -0.9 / 9.26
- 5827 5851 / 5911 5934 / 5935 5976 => 1.0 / 9.71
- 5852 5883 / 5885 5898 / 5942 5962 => 2.3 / 9.57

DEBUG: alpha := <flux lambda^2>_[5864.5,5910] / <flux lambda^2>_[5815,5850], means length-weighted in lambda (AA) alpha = 0.93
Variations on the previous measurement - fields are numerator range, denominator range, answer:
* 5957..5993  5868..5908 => 1.05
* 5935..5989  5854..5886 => 1.02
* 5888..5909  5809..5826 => 0.87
